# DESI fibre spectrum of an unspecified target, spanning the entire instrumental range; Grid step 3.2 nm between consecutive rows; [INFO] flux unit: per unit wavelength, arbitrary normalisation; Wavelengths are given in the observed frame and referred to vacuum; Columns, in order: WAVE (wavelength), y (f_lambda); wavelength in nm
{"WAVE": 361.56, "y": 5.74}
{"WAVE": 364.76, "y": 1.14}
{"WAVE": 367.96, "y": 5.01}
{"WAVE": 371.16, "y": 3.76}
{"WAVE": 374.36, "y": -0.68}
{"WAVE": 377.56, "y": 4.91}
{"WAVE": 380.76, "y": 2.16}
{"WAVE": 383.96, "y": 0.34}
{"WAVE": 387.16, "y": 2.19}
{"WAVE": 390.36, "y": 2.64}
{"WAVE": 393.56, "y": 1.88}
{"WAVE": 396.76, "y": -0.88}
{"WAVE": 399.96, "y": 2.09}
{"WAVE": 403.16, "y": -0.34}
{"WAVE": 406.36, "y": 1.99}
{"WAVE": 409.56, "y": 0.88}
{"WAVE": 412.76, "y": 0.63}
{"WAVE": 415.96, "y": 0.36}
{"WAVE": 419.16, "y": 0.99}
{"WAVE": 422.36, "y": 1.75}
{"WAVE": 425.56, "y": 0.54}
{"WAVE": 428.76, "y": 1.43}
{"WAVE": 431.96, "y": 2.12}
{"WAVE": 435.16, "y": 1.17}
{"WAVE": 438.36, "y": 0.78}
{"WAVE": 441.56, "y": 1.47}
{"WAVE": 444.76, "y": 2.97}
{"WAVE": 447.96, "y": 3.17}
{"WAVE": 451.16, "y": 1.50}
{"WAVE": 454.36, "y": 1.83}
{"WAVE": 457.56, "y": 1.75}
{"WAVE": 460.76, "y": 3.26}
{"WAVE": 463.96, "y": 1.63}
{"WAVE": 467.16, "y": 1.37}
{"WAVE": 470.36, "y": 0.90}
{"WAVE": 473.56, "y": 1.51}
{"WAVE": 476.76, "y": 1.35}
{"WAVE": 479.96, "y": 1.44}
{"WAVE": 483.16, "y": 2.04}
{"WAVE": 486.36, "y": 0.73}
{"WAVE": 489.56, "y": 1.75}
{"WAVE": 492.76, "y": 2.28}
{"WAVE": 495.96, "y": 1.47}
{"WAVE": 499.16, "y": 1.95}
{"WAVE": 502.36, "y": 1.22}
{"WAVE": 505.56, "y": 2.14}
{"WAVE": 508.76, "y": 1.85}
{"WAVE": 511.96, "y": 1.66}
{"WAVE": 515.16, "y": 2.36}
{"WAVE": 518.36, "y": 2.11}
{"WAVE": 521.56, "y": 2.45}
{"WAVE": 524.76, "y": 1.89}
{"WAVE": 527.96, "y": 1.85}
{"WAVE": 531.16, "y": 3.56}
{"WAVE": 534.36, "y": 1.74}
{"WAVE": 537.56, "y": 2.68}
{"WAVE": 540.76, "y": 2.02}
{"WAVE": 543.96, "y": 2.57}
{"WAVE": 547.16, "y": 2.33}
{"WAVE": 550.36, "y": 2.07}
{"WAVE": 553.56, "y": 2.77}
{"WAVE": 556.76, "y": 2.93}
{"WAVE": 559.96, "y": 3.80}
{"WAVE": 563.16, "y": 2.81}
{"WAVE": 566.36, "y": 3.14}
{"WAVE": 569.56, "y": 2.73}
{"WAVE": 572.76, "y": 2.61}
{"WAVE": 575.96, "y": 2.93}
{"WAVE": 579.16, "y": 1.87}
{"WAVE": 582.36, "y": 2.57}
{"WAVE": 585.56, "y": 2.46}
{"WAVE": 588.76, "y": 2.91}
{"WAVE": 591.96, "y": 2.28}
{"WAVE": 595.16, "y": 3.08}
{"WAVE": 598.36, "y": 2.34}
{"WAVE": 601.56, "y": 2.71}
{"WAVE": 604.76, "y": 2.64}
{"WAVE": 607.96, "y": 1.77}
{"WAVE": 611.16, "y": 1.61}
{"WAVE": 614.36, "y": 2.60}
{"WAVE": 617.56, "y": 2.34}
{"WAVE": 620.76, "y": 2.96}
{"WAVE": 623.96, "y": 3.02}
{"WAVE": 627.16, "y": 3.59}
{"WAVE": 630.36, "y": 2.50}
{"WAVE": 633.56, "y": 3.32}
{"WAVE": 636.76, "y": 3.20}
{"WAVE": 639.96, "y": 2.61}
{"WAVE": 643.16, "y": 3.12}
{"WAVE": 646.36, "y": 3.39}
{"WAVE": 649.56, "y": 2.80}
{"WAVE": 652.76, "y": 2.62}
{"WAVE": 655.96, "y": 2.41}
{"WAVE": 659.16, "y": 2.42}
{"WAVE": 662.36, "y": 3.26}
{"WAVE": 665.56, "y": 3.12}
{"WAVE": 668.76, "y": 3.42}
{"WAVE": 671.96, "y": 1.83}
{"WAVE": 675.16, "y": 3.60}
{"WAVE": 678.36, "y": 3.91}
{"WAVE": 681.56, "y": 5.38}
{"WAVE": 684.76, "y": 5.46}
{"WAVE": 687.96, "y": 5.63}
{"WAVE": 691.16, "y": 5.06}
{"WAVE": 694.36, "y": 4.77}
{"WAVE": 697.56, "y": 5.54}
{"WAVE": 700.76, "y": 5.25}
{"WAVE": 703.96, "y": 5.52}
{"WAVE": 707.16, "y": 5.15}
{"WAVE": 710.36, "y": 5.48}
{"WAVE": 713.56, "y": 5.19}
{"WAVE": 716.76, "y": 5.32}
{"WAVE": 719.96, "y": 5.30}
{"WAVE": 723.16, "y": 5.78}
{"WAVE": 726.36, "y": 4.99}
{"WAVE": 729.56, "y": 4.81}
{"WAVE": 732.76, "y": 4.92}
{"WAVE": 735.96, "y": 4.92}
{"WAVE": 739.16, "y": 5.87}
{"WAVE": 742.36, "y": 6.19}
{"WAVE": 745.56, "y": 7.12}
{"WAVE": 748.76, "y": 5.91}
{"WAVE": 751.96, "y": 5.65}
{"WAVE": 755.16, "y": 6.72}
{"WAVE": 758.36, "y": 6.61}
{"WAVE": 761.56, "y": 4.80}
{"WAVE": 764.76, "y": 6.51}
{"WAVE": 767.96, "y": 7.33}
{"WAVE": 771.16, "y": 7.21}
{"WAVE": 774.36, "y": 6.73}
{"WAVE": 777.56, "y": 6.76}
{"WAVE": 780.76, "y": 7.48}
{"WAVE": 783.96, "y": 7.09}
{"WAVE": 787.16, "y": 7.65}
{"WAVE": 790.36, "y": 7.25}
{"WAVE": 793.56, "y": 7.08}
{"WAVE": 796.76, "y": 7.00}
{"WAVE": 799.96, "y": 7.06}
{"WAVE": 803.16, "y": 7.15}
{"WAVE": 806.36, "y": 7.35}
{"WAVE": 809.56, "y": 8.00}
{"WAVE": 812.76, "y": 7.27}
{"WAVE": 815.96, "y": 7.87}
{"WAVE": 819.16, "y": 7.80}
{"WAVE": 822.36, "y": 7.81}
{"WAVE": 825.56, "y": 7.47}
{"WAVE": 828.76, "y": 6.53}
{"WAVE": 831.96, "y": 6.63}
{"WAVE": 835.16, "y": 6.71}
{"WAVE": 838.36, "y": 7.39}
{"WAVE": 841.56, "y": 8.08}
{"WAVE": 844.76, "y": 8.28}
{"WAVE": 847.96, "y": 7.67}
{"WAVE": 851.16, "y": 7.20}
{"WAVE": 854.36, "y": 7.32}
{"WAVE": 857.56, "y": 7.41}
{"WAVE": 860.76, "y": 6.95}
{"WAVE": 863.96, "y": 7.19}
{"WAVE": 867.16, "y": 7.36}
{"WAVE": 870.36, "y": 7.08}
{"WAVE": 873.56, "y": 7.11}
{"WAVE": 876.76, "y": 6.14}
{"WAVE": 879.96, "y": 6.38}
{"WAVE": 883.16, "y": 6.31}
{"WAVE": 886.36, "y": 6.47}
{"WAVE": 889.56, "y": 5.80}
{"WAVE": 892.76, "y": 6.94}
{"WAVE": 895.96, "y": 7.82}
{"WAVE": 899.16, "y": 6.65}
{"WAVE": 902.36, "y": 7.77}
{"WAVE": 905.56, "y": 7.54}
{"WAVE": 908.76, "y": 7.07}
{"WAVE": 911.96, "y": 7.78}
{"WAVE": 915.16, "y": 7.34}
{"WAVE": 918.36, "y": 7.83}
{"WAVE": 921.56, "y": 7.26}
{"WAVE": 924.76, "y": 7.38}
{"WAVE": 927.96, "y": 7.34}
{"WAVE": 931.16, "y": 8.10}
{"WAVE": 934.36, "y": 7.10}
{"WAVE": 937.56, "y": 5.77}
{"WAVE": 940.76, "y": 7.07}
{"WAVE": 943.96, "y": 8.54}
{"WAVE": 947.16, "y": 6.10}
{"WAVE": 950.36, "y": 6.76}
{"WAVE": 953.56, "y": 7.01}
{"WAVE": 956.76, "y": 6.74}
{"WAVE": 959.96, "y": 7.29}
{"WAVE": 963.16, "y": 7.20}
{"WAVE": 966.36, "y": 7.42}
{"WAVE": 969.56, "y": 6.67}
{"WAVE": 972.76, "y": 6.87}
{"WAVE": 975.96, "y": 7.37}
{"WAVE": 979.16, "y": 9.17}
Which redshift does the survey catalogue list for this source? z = 0.71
